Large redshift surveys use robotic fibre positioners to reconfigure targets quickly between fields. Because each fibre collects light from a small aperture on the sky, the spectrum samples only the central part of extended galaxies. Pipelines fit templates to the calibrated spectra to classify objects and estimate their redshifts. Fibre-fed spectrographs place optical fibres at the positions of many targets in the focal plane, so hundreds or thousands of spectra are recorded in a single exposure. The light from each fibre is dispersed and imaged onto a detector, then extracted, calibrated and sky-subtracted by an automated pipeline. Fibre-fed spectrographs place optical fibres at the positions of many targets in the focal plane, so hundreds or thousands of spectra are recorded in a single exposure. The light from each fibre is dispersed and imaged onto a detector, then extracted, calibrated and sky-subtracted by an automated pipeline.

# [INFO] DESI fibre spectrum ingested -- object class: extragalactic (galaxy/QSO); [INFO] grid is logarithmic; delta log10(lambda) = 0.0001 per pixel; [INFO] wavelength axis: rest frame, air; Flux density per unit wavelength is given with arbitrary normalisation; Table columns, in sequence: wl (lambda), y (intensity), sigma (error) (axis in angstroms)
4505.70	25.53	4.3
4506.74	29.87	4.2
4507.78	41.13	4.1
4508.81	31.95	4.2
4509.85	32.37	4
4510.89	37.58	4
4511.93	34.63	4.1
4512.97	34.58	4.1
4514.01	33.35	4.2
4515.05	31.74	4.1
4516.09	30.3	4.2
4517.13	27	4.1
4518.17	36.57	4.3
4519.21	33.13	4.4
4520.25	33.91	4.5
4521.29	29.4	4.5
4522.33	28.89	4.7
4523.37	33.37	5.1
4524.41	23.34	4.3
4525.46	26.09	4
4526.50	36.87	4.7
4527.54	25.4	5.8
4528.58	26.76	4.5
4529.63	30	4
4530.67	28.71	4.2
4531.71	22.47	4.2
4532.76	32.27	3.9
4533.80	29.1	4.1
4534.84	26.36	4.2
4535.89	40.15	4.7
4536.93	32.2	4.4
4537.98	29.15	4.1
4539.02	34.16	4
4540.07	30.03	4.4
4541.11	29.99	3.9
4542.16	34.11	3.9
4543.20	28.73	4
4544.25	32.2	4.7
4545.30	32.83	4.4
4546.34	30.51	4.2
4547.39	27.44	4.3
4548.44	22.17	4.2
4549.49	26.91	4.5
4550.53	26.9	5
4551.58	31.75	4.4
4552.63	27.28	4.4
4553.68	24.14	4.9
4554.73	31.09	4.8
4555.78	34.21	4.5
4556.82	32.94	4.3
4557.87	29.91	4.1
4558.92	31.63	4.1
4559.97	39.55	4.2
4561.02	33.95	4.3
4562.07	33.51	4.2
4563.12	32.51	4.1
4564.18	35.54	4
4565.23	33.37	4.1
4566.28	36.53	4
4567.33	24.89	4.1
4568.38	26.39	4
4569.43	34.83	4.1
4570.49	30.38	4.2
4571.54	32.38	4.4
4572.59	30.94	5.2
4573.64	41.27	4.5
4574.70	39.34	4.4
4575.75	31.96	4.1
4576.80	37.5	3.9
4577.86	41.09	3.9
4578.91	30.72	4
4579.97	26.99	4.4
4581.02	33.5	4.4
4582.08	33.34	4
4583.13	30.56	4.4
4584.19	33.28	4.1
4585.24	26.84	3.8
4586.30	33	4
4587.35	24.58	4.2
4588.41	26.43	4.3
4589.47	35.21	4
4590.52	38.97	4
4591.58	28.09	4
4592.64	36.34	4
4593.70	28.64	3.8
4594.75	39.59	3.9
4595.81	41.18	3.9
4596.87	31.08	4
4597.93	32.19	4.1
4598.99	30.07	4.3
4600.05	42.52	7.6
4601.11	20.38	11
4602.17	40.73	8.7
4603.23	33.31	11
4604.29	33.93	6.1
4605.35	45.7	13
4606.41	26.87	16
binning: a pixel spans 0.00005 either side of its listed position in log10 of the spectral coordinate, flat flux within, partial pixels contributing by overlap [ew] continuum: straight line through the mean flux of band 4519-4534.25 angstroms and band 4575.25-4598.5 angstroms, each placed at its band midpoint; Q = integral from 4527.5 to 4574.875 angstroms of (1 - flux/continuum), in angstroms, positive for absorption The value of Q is -0.50 angstroms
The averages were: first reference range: 29.2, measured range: 31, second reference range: 32.8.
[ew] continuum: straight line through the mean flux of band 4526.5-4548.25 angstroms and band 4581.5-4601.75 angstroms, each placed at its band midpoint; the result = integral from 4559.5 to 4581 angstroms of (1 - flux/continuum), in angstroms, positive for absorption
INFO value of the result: -1.5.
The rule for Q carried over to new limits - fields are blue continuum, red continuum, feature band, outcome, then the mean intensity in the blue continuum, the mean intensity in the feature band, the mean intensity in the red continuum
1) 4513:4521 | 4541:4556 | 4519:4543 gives 0.6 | 32.3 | 30.2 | 29.2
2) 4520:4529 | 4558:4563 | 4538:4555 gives 1.5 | 29.2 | 29.4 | 34.1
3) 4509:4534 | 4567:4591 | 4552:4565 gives -0.2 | 30.8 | 32.2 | 32.4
